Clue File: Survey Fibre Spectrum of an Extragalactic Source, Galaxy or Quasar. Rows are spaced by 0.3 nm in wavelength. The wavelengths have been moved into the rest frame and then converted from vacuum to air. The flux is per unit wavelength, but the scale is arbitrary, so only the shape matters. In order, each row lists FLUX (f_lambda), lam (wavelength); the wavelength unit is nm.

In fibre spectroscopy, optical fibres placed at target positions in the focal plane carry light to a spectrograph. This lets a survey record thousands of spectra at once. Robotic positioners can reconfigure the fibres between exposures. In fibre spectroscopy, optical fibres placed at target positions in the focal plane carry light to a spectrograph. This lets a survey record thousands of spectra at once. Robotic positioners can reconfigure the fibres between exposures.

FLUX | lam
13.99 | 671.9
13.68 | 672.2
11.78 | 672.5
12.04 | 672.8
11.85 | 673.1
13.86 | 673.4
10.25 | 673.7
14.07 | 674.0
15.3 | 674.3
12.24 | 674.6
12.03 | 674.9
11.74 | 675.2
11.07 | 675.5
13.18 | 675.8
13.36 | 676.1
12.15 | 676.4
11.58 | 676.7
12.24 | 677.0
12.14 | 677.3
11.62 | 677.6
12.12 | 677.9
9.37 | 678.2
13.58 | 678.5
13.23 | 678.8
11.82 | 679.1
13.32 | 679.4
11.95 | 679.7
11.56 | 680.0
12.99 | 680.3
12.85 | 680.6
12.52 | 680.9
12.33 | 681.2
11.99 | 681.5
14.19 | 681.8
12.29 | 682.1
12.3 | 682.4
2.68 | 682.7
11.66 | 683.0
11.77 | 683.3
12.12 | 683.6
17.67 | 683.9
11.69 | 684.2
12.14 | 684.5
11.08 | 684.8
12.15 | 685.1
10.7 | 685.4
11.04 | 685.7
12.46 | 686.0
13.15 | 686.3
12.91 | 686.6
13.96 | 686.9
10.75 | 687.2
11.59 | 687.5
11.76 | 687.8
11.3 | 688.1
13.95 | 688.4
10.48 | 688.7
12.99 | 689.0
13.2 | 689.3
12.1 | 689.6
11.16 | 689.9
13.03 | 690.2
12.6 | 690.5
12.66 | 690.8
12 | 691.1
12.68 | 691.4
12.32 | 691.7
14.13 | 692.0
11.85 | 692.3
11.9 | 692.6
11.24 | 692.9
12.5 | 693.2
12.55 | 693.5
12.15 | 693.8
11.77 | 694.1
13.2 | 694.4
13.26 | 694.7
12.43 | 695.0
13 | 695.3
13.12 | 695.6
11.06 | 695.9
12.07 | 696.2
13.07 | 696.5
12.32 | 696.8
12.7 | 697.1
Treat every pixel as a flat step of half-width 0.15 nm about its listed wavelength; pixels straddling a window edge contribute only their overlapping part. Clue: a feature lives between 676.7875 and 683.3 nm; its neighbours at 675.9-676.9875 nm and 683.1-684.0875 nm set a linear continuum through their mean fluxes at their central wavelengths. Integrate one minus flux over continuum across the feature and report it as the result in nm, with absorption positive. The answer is 0.58 nm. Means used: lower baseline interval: 12.4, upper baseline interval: 13.7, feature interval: 11.8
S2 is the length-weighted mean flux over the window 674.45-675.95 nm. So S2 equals 12.1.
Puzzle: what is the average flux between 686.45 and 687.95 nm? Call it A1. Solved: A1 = 12.2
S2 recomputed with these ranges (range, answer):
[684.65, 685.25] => 11.6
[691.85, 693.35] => 12.3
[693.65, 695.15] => 12.6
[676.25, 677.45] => 12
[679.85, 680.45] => 12.3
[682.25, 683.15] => 8.88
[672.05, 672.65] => 12.7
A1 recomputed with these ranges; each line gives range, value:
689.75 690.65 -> 12.3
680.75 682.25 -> 12.7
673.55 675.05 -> 12.8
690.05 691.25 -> 12.6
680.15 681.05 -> 12.8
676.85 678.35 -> 11.5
